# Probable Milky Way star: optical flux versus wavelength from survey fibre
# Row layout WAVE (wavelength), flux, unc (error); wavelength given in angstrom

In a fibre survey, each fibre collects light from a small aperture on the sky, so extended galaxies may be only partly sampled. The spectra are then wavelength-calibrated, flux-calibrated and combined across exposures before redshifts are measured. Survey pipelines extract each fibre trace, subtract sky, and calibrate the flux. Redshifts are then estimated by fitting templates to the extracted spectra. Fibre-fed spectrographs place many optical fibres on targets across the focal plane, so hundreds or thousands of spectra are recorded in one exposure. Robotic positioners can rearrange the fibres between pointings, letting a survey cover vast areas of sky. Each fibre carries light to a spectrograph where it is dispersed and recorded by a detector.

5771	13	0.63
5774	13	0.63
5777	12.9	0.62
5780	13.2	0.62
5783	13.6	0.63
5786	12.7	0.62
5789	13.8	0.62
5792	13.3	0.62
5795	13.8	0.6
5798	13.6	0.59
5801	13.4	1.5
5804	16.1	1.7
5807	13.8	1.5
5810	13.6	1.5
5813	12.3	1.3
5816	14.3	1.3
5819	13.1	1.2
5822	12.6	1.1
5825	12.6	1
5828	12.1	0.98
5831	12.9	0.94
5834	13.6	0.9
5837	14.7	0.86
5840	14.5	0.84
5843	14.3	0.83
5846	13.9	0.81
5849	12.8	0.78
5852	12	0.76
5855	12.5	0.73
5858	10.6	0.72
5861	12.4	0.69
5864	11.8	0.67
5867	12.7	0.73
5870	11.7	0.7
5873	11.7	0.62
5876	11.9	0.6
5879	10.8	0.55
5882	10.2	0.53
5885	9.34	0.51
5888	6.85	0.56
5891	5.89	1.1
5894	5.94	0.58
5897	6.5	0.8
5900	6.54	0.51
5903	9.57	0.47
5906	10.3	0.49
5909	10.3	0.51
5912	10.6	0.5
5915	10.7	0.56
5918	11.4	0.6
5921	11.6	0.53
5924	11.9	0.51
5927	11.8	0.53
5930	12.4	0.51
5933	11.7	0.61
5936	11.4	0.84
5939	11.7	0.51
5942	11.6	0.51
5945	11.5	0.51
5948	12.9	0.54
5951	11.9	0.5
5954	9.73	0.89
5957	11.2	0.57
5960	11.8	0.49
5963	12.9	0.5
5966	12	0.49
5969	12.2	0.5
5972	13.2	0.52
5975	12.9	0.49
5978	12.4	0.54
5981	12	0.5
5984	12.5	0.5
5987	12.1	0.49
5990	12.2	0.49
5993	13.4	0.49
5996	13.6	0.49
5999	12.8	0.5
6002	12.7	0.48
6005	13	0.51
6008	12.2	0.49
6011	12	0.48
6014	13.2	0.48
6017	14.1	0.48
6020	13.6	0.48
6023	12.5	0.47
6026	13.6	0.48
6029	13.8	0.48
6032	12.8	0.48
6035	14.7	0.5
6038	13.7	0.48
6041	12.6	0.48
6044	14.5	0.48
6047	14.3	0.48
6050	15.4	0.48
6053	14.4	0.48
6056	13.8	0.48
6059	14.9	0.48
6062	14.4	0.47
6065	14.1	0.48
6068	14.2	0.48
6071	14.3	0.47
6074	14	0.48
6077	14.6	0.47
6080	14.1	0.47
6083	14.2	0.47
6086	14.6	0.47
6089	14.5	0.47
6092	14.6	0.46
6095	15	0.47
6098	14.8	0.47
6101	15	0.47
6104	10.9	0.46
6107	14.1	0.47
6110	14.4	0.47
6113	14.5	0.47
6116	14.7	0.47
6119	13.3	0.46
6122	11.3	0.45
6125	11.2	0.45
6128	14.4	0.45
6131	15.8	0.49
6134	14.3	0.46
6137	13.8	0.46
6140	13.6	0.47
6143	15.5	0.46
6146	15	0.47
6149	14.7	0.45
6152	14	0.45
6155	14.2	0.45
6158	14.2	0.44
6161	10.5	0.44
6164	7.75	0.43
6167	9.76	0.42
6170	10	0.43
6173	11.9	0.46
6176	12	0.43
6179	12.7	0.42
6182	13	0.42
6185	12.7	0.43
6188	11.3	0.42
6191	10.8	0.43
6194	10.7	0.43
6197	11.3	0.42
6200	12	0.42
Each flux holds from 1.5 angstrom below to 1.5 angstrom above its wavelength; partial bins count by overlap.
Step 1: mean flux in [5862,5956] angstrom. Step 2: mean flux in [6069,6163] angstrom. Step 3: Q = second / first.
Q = 1.33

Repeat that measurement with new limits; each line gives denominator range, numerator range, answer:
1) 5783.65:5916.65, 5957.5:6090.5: 1.14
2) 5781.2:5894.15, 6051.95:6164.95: 1.12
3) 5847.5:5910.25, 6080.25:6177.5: 1.33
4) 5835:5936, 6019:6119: 1.28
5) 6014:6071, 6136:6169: 0.93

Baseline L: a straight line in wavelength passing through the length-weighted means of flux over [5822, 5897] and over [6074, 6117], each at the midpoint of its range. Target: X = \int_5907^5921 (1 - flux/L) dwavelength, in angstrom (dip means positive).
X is 1.5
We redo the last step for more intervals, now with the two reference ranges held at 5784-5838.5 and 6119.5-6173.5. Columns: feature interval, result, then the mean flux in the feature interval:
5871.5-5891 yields 5.2 angstrom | 9.81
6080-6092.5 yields -1.4 angstrom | 14.4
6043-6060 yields -1.9 angstrom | 14.5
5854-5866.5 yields 1.4 angstrom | 11.9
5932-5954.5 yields 2.7 angstrom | 11.6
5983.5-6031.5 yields 0.6 angstrom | 13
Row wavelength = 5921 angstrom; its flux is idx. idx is 11.6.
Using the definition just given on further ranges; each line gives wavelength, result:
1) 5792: 13.3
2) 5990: 12.2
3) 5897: 6.5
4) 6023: 12.5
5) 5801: 13.4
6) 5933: 11.7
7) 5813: 12.3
